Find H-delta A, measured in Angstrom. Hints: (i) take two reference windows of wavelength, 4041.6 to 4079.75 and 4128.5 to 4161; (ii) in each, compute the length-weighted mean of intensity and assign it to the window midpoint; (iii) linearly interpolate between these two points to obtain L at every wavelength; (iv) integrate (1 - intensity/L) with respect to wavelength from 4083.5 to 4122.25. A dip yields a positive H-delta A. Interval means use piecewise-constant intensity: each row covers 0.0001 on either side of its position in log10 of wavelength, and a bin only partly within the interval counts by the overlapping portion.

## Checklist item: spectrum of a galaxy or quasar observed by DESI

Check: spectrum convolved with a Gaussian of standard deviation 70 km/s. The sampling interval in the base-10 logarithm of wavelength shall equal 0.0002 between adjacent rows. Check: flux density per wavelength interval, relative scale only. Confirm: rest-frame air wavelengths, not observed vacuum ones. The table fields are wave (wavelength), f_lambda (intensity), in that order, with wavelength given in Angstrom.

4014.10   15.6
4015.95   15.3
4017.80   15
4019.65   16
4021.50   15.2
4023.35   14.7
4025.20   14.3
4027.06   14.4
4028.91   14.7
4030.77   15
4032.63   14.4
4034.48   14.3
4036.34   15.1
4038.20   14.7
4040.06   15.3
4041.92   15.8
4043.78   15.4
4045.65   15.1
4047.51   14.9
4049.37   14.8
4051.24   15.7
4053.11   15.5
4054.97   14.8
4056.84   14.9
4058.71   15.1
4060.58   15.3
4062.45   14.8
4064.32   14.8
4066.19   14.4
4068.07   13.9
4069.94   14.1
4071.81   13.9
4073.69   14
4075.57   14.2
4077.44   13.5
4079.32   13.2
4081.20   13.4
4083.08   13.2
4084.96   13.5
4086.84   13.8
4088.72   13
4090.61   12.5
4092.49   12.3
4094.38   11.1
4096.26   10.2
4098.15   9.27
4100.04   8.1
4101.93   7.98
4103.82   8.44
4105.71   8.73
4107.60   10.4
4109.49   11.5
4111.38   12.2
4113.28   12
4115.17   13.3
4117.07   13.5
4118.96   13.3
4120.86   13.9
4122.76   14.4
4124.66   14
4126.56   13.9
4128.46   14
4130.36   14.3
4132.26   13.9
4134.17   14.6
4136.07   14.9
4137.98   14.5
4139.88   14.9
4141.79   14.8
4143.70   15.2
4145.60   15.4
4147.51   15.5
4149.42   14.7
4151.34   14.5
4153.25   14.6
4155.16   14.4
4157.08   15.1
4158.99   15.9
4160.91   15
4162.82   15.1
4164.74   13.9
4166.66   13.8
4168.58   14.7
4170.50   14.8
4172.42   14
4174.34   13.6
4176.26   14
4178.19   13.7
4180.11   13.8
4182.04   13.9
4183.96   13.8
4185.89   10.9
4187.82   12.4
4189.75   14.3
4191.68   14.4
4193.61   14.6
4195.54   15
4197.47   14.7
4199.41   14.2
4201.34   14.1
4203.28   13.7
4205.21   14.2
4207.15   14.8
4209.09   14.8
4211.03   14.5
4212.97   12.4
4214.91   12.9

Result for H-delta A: 8.5 Angstrom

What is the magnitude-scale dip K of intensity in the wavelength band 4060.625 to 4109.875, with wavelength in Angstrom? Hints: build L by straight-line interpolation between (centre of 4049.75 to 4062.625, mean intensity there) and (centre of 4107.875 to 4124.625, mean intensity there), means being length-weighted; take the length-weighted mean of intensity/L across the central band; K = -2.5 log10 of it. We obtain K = 0.15 mag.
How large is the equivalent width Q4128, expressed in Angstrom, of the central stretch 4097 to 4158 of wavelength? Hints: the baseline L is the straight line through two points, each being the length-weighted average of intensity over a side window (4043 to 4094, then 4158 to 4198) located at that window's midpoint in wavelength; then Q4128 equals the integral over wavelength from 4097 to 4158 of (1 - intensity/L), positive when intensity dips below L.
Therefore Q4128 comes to 4.4 Angstrom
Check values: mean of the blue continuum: 14.2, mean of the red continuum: 14.1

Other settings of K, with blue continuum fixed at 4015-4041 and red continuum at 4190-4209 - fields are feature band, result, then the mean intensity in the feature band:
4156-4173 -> -0.014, 14.7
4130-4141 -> 0.005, 14.5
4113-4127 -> 0.080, 13.6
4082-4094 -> 0.139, 13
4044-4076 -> 0.005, 14.7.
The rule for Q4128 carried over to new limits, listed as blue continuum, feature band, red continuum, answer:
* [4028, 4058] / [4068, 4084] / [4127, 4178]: 1.3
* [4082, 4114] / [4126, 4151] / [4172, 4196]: -4.8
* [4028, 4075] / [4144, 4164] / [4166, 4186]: -1.4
